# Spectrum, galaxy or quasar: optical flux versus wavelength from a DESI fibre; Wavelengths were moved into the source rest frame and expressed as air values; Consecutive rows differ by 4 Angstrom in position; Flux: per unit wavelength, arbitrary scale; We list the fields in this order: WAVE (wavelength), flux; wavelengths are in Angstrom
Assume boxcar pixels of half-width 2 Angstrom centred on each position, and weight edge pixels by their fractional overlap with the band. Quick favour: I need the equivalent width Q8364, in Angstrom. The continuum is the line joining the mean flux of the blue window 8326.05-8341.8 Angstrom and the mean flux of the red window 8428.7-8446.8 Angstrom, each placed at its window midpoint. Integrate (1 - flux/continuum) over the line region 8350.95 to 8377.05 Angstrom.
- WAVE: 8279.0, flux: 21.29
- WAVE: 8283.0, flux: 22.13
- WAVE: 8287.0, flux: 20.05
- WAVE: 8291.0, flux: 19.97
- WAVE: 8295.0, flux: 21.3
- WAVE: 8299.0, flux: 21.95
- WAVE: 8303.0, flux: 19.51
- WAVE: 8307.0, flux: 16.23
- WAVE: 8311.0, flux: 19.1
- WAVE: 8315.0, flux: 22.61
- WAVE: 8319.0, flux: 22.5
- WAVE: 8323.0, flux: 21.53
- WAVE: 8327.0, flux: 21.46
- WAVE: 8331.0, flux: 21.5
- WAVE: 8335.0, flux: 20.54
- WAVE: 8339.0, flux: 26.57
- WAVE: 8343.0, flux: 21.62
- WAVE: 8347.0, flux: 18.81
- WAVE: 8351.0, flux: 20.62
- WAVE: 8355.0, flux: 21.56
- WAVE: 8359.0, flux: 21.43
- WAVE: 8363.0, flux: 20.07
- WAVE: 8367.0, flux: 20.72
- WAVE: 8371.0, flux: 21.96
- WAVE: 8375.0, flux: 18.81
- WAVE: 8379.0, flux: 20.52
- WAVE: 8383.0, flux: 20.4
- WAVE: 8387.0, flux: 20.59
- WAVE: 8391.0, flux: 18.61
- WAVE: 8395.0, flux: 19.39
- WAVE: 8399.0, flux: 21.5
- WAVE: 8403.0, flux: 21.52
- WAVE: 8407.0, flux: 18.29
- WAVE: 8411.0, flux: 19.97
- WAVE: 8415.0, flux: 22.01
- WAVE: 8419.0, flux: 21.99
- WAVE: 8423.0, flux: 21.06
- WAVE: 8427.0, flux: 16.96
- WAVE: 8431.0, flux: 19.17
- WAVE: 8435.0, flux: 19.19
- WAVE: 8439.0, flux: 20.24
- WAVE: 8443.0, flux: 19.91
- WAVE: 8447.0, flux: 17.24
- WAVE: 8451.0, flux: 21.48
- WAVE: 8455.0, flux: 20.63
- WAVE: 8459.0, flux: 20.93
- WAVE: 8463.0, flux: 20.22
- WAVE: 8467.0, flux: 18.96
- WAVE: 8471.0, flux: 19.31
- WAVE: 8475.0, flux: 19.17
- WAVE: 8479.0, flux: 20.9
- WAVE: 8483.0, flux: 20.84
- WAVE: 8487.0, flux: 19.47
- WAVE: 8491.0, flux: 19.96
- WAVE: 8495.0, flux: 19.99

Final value 1.1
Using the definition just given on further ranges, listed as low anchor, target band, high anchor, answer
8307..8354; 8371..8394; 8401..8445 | 0.7 Angstrom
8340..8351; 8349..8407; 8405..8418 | 0.2 Angstrom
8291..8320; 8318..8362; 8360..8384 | -2.6 Angstrom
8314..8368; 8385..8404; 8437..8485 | 0.5 Angstrom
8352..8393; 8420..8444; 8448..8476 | 0.8 Angstrom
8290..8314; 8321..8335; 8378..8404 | -1.0 Angstrom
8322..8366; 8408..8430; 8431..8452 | -0.3 Angstrom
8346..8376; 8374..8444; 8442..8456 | 0.4 Angstrom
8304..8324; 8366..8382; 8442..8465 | -0.2 Angstrom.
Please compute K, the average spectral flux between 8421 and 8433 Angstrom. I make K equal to 19.1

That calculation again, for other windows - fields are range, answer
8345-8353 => 19.7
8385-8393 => 19.6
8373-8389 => 20.1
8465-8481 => 19.6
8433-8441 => 19.7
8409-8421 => 21.3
